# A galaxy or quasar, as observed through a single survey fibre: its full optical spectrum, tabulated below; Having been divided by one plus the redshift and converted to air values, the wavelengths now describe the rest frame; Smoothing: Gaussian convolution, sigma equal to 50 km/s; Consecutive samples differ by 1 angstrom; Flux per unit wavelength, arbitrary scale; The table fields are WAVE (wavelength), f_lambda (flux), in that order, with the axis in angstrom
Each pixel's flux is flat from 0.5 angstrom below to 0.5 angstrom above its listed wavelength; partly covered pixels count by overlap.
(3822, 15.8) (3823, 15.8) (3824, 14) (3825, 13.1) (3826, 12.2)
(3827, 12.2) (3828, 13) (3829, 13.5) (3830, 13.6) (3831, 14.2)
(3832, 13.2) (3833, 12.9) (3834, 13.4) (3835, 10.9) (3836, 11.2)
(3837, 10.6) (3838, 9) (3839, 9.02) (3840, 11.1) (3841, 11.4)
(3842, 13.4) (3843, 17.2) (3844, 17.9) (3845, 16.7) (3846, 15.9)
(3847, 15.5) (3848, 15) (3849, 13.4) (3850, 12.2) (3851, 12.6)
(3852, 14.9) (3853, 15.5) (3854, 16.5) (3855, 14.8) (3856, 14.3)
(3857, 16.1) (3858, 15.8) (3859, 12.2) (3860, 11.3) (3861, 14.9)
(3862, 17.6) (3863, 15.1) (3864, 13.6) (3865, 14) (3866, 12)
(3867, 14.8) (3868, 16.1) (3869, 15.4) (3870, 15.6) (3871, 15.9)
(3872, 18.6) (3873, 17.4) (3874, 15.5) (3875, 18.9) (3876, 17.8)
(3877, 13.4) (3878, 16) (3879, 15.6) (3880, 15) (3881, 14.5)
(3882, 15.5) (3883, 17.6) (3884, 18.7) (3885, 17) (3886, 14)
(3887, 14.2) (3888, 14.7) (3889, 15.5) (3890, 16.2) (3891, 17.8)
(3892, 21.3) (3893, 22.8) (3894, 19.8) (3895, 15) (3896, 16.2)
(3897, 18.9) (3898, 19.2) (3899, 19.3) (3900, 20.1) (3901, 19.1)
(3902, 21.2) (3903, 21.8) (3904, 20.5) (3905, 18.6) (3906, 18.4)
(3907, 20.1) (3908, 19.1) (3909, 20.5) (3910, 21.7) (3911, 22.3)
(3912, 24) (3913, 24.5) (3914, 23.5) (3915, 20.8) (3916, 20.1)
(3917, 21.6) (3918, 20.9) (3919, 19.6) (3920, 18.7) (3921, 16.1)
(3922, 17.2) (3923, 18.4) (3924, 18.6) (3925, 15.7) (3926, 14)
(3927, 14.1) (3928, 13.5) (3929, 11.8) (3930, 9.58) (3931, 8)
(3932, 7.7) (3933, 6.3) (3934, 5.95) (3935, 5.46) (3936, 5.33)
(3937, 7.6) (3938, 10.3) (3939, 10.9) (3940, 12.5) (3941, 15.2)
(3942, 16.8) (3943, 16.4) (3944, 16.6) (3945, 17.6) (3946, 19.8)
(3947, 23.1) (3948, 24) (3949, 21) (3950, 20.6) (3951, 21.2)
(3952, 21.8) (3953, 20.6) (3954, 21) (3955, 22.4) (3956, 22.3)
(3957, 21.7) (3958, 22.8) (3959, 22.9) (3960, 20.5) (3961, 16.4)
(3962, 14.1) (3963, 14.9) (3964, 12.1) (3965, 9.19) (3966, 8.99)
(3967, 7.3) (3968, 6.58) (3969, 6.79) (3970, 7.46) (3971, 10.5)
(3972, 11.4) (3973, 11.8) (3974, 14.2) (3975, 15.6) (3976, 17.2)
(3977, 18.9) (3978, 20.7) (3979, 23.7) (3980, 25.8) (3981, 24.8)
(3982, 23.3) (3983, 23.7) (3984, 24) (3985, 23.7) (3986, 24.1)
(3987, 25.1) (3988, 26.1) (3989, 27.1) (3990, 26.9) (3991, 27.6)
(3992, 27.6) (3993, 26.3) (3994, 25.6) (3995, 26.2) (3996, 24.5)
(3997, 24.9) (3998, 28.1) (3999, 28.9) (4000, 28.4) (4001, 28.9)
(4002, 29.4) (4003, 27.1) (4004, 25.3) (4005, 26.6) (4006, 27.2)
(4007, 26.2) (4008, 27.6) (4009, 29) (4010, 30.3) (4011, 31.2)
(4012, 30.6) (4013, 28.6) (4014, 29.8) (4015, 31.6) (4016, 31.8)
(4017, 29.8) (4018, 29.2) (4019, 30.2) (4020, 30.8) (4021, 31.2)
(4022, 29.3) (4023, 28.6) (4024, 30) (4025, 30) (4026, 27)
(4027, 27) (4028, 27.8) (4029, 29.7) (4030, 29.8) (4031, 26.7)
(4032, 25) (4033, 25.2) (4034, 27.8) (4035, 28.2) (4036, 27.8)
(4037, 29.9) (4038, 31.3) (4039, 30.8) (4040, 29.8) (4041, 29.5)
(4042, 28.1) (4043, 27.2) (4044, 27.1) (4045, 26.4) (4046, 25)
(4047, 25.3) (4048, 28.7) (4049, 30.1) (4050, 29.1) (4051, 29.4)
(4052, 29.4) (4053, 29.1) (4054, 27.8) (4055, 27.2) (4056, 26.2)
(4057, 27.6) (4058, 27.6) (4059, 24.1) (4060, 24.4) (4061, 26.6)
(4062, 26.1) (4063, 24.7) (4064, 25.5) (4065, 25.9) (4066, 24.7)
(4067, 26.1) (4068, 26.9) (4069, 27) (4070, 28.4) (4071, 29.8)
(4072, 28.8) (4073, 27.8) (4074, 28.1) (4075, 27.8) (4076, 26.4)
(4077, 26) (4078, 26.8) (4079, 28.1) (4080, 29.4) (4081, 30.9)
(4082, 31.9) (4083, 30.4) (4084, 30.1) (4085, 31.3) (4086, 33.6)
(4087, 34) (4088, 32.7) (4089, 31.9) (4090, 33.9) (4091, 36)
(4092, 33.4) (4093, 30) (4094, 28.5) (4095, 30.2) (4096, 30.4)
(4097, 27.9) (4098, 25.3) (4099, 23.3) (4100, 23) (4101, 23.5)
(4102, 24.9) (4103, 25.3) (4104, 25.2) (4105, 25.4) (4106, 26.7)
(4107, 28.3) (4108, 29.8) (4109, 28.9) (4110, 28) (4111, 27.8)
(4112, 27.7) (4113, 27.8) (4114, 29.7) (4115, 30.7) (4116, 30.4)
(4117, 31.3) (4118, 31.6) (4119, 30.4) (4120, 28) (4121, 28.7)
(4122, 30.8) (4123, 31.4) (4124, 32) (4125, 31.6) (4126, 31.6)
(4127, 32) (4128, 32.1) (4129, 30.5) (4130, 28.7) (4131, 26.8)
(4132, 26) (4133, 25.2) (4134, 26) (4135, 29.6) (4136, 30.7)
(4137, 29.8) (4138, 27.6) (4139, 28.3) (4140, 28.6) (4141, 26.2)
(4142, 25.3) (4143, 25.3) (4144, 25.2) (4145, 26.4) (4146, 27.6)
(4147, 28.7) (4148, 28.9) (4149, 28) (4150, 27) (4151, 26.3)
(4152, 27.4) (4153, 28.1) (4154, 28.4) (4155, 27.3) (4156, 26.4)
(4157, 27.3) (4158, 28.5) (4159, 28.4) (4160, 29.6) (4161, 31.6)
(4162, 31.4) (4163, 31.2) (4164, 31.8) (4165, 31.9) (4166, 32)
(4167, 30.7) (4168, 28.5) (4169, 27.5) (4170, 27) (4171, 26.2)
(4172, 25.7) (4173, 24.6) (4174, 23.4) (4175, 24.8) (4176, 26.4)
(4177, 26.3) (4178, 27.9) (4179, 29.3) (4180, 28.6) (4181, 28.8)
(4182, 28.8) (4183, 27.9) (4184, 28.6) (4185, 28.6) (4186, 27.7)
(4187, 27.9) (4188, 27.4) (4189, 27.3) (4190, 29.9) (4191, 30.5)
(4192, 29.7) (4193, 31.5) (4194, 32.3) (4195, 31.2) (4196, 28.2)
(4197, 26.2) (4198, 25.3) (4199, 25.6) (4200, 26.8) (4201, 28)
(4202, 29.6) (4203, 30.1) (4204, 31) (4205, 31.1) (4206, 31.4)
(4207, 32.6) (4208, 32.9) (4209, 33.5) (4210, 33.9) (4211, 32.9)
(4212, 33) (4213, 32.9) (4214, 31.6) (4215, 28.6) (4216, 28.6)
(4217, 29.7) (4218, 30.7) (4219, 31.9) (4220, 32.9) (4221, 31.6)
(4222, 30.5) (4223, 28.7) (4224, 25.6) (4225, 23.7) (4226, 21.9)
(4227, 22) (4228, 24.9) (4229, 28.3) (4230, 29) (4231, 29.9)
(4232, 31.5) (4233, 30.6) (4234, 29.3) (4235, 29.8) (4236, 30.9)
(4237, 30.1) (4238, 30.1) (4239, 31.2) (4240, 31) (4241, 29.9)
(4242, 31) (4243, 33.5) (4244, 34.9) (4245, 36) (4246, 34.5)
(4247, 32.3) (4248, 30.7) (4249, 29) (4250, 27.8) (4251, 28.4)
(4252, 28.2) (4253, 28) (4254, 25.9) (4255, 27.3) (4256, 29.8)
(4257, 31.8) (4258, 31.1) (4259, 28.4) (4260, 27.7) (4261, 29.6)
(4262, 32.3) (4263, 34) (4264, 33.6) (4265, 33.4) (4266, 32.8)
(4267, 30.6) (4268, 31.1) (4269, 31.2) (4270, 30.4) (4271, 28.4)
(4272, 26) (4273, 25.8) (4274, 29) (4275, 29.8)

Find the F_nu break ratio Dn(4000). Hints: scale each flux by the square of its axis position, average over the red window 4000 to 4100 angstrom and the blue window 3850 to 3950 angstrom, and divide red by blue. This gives 1.88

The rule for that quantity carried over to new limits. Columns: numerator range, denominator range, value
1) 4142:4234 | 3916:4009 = 1.70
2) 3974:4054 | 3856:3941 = 1.78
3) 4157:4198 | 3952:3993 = 1.67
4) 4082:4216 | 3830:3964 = 2.01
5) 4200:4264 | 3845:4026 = 1.81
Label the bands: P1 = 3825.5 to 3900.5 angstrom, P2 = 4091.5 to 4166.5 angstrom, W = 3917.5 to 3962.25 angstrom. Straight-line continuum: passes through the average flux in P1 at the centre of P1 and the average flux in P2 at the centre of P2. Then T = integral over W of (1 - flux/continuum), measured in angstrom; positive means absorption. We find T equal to 6.8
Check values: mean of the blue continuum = 15.1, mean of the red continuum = 28.5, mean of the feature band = 16.2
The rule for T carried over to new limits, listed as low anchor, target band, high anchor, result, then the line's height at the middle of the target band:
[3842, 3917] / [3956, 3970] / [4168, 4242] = 4.09 angstrom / 20.2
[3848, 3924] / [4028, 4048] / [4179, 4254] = -4.28 angstrom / 23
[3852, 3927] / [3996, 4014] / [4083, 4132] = -3.24 angstrom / 23.8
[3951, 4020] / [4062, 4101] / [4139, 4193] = -4.94 angstrom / 25.5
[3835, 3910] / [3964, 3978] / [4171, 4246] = 5.87 angstrom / 19.9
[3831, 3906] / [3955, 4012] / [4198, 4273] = -3.91 angstrom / 20.2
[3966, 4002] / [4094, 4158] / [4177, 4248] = -3.81 angstrom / 26.5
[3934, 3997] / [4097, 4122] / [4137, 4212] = -2.16 angstrom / 25.4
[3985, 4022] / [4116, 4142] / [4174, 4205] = -1.02 angstrom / 28.3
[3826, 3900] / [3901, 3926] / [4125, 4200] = -3.92 angstrom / 17.3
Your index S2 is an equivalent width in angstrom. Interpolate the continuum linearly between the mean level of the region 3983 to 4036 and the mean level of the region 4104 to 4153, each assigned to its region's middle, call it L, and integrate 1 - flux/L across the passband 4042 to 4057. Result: 0.2 angstrom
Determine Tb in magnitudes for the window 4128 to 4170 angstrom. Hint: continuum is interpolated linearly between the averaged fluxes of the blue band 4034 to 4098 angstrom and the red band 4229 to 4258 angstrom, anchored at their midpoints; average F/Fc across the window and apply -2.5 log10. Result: 0.042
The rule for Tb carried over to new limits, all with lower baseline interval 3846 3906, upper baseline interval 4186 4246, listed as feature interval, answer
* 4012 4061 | -0.24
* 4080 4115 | -0.16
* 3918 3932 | 0.21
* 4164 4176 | 0.02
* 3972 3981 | 0.11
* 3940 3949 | 0.04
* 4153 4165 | -0.06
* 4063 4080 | -0.13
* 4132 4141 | -0.05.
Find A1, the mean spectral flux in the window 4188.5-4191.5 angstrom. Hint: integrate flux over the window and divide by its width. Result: 29.2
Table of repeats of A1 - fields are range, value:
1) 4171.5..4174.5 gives 24.6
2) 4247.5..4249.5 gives 29.9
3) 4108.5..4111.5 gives 28.2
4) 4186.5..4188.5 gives 27.6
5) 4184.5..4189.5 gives 27.8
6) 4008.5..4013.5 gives 29.9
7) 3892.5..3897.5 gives 18.5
